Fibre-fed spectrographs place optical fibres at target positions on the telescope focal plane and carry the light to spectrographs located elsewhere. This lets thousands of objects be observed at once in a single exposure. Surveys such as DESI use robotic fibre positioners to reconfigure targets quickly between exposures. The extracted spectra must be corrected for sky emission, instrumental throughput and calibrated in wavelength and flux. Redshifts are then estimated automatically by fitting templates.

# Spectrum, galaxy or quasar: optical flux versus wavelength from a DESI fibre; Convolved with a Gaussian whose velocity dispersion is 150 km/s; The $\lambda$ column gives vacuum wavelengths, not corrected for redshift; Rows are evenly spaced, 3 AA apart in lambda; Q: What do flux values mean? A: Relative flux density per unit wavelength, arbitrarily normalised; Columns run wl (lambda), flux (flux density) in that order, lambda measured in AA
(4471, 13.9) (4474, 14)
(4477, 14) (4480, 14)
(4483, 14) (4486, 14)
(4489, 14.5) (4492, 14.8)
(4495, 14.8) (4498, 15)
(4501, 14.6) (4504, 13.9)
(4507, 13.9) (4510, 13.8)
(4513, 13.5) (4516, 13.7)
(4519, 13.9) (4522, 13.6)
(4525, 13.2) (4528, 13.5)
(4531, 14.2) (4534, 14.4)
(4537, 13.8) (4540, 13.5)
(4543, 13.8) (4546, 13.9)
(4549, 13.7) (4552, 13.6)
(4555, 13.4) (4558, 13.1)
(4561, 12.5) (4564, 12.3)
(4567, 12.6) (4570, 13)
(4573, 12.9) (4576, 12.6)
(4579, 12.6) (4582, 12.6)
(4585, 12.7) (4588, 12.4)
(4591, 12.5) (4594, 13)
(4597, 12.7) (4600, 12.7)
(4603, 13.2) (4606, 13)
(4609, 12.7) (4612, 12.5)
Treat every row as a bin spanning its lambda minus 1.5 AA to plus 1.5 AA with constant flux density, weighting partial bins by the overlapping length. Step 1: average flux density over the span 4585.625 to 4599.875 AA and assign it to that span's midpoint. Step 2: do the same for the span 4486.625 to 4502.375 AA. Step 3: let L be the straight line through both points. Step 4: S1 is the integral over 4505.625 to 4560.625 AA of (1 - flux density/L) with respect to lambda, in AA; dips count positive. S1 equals 0.9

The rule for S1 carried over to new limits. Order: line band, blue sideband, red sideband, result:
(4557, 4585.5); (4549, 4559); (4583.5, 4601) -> 0.9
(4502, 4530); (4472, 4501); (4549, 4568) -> 0.2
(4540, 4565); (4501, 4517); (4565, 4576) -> -0.4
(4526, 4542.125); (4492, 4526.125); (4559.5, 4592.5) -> -0.4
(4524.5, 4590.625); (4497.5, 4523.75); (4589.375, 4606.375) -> 0.8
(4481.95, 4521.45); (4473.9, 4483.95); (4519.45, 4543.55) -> -0.8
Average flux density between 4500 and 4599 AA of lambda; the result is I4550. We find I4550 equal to 13.3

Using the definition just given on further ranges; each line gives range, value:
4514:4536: 13.8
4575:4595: 12.6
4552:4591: 12.7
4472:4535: 14.1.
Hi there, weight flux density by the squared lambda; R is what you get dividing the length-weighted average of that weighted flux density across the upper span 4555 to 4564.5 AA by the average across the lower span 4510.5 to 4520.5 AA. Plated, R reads 0.95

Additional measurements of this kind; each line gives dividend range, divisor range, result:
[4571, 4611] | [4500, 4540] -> 0.95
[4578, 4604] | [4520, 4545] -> 0.95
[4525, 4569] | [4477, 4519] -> 0.97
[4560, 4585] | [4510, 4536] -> 0.94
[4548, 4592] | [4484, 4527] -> 0.94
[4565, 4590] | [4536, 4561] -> 0.95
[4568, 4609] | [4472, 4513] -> 0.94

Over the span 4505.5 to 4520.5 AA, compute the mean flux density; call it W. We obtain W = 13.8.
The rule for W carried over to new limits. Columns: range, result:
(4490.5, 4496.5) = 14.8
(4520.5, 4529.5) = 13.4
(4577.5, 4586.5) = 12.6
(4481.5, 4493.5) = 14.3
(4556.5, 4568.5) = 12.6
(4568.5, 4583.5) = 12.7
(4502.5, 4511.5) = 13.9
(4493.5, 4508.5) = 14.4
